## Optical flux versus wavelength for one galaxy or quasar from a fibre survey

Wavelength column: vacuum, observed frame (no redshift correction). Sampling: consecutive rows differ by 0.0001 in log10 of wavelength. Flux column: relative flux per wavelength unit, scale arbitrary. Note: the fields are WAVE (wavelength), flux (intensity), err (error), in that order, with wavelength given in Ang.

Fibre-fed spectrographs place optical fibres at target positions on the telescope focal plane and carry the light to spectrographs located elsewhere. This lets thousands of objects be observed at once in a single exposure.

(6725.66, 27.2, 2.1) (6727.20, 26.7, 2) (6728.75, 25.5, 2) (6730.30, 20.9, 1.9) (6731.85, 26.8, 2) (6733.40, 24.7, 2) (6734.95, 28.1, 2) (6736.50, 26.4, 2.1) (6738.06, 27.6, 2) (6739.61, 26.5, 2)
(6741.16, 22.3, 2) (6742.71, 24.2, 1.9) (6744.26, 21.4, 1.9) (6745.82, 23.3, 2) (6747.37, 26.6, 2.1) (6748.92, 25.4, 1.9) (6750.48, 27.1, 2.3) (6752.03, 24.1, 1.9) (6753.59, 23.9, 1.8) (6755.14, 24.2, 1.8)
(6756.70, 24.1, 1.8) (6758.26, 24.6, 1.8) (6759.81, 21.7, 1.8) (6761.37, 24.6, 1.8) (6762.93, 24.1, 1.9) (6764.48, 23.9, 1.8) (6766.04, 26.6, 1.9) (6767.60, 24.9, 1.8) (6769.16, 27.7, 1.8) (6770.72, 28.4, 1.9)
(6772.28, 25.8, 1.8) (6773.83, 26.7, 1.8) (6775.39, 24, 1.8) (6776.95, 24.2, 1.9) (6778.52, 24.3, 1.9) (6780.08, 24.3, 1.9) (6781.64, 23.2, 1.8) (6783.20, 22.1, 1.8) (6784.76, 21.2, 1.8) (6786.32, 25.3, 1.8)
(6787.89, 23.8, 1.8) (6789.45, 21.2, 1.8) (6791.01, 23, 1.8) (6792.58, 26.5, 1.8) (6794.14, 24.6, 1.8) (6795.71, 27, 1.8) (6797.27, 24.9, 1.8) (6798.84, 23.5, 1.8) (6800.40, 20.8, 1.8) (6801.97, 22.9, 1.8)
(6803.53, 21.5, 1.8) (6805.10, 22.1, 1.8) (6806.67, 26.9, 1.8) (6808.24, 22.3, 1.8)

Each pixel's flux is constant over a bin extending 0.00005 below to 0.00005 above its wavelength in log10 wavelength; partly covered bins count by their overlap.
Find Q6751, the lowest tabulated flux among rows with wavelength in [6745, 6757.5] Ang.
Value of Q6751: 23.3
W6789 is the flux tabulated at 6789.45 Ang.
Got 21.2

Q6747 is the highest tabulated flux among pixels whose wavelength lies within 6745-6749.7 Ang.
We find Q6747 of 26.6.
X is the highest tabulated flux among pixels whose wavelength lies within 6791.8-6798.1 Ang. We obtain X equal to 27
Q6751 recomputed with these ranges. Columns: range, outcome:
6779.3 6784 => 22.1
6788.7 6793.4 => 21.2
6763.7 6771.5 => 23.9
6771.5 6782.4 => 23.2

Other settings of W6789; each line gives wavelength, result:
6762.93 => 24.1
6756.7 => 24.1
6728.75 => 25.5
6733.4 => 24.7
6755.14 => 24.2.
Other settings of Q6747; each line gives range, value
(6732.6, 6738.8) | 28.1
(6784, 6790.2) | 25.3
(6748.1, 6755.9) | 27.1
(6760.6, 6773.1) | 28.4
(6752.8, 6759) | 24.6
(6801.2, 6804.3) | 22.9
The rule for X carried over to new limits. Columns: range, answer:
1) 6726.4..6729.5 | 26.7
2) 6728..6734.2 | 26.8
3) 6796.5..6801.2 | 24.9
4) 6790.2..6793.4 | 26.5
